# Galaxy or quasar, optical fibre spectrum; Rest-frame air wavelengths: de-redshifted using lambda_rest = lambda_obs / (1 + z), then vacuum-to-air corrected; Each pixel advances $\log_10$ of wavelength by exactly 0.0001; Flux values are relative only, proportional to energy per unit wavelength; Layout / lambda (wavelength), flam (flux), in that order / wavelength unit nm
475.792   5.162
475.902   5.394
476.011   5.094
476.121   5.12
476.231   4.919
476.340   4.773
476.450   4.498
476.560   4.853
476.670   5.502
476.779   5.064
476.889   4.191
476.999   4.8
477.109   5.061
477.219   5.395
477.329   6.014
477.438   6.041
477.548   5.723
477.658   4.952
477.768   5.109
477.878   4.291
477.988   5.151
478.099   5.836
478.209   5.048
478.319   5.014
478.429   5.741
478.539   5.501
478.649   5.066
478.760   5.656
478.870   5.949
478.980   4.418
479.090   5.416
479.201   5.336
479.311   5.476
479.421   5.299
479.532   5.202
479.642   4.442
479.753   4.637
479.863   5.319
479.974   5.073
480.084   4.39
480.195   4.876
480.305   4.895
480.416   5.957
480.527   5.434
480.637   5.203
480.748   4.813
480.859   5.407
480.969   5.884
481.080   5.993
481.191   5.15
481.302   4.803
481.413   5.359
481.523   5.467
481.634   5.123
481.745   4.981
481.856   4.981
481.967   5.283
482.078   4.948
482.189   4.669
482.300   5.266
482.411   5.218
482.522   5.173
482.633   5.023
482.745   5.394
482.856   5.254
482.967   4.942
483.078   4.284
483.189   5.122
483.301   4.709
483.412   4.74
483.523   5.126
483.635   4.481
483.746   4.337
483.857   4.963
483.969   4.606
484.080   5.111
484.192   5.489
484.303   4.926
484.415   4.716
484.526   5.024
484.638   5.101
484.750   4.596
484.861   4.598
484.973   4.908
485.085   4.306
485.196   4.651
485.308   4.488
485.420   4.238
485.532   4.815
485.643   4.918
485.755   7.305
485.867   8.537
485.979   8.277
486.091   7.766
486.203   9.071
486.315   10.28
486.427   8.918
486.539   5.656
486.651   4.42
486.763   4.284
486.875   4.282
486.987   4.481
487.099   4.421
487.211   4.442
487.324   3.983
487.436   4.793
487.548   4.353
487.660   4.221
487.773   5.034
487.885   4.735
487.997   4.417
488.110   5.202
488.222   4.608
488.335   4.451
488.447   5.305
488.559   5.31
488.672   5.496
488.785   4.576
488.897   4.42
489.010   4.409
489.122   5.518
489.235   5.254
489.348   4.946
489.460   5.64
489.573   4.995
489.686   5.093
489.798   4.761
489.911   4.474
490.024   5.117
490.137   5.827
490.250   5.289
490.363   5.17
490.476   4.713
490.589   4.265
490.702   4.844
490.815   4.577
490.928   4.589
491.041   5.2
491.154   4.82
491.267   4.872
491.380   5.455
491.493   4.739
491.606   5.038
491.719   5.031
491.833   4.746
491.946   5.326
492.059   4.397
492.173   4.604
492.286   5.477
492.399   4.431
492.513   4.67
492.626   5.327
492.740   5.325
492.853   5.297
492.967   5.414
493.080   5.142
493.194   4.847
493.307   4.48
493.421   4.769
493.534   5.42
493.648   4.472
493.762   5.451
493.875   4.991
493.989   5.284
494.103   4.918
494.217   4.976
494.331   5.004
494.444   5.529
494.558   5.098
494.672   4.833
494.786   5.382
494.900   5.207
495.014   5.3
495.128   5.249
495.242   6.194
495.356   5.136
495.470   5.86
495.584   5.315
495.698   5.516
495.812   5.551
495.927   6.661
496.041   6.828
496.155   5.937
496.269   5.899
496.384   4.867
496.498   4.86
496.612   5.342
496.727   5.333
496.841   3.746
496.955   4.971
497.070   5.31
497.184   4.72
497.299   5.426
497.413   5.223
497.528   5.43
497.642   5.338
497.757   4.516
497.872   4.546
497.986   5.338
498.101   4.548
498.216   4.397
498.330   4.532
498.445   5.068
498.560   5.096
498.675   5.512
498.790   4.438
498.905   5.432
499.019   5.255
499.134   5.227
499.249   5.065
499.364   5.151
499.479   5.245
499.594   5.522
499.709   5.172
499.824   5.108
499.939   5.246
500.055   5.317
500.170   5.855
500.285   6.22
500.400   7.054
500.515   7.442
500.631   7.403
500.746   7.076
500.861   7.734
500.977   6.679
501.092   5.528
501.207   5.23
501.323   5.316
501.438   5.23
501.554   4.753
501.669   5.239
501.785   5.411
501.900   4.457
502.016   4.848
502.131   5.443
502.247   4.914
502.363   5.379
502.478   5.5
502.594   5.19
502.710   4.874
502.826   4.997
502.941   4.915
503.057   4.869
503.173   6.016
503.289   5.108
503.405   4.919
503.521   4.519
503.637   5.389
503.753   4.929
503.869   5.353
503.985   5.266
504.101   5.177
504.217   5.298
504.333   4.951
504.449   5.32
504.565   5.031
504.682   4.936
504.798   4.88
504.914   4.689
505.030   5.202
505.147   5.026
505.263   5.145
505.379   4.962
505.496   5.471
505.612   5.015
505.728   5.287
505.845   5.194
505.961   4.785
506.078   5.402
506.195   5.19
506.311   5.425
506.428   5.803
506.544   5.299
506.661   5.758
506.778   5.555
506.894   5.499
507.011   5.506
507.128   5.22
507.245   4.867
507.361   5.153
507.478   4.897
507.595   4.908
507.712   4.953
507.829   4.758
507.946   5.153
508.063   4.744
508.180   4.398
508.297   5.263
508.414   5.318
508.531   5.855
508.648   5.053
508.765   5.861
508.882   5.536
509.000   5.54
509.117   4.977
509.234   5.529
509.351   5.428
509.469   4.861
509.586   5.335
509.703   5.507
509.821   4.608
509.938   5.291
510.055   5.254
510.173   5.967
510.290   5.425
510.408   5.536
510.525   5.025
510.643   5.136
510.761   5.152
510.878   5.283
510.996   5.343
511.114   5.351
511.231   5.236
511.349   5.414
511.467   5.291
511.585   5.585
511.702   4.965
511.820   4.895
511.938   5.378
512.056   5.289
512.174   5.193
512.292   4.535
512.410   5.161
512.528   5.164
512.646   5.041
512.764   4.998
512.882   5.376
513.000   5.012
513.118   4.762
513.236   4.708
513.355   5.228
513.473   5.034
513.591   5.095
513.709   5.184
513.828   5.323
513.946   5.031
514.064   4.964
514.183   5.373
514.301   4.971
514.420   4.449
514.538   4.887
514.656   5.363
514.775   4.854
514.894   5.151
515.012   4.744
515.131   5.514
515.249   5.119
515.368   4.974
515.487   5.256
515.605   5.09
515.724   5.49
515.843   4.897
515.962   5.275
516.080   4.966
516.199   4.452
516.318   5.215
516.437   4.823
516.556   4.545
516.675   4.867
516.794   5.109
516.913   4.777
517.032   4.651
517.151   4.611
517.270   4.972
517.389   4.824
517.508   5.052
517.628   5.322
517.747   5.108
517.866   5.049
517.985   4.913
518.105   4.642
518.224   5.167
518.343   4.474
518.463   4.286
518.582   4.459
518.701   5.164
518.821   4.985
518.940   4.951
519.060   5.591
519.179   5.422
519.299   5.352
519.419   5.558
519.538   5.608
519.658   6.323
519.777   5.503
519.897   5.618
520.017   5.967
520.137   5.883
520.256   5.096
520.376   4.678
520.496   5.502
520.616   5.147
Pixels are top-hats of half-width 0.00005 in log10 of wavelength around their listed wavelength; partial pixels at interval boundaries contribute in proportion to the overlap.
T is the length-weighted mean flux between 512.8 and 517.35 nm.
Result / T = 5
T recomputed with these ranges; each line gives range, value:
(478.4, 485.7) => 5.04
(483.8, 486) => 5.23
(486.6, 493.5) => 4.86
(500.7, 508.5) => 5.23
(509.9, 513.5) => 5.19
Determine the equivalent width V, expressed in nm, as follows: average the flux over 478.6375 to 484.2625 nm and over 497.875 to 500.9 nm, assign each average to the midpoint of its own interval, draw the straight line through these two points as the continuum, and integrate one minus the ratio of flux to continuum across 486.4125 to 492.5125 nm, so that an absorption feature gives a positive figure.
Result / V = 0.485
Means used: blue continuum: 5.1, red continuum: 5.56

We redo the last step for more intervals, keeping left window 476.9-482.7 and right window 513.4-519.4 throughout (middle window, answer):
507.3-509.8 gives -0.07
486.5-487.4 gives 0.12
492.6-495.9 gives -0.07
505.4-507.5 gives -0.10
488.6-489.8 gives 0.03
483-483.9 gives 0.08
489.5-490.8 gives 0.05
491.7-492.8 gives 0.04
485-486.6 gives -0.45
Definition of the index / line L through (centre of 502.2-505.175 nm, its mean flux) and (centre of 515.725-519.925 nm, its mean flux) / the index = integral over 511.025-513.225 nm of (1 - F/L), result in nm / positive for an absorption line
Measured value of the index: -0.03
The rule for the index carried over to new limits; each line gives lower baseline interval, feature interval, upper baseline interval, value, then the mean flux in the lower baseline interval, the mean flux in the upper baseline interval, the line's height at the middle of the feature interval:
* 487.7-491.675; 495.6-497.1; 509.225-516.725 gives -0.14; 4.94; 5.12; 5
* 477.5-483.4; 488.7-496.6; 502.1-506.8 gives 0.06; 5.16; 5.17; 5.17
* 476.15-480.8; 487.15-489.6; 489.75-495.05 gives 0.11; 5.15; 5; 5.04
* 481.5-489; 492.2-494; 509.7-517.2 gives 0.05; 5.2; 5.09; 5.17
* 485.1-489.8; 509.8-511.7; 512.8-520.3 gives -0.06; 5.4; 5.09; 5.15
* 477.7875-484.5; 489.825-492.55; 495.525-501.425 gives 0.21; 5.11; 5.48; 5.32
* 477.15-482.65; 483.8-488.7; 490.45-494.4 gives -0.26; 5.23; 4.95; 5.09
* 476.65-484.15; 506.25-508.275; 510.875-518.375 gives -0.04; 5.13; 5.04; 5.06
